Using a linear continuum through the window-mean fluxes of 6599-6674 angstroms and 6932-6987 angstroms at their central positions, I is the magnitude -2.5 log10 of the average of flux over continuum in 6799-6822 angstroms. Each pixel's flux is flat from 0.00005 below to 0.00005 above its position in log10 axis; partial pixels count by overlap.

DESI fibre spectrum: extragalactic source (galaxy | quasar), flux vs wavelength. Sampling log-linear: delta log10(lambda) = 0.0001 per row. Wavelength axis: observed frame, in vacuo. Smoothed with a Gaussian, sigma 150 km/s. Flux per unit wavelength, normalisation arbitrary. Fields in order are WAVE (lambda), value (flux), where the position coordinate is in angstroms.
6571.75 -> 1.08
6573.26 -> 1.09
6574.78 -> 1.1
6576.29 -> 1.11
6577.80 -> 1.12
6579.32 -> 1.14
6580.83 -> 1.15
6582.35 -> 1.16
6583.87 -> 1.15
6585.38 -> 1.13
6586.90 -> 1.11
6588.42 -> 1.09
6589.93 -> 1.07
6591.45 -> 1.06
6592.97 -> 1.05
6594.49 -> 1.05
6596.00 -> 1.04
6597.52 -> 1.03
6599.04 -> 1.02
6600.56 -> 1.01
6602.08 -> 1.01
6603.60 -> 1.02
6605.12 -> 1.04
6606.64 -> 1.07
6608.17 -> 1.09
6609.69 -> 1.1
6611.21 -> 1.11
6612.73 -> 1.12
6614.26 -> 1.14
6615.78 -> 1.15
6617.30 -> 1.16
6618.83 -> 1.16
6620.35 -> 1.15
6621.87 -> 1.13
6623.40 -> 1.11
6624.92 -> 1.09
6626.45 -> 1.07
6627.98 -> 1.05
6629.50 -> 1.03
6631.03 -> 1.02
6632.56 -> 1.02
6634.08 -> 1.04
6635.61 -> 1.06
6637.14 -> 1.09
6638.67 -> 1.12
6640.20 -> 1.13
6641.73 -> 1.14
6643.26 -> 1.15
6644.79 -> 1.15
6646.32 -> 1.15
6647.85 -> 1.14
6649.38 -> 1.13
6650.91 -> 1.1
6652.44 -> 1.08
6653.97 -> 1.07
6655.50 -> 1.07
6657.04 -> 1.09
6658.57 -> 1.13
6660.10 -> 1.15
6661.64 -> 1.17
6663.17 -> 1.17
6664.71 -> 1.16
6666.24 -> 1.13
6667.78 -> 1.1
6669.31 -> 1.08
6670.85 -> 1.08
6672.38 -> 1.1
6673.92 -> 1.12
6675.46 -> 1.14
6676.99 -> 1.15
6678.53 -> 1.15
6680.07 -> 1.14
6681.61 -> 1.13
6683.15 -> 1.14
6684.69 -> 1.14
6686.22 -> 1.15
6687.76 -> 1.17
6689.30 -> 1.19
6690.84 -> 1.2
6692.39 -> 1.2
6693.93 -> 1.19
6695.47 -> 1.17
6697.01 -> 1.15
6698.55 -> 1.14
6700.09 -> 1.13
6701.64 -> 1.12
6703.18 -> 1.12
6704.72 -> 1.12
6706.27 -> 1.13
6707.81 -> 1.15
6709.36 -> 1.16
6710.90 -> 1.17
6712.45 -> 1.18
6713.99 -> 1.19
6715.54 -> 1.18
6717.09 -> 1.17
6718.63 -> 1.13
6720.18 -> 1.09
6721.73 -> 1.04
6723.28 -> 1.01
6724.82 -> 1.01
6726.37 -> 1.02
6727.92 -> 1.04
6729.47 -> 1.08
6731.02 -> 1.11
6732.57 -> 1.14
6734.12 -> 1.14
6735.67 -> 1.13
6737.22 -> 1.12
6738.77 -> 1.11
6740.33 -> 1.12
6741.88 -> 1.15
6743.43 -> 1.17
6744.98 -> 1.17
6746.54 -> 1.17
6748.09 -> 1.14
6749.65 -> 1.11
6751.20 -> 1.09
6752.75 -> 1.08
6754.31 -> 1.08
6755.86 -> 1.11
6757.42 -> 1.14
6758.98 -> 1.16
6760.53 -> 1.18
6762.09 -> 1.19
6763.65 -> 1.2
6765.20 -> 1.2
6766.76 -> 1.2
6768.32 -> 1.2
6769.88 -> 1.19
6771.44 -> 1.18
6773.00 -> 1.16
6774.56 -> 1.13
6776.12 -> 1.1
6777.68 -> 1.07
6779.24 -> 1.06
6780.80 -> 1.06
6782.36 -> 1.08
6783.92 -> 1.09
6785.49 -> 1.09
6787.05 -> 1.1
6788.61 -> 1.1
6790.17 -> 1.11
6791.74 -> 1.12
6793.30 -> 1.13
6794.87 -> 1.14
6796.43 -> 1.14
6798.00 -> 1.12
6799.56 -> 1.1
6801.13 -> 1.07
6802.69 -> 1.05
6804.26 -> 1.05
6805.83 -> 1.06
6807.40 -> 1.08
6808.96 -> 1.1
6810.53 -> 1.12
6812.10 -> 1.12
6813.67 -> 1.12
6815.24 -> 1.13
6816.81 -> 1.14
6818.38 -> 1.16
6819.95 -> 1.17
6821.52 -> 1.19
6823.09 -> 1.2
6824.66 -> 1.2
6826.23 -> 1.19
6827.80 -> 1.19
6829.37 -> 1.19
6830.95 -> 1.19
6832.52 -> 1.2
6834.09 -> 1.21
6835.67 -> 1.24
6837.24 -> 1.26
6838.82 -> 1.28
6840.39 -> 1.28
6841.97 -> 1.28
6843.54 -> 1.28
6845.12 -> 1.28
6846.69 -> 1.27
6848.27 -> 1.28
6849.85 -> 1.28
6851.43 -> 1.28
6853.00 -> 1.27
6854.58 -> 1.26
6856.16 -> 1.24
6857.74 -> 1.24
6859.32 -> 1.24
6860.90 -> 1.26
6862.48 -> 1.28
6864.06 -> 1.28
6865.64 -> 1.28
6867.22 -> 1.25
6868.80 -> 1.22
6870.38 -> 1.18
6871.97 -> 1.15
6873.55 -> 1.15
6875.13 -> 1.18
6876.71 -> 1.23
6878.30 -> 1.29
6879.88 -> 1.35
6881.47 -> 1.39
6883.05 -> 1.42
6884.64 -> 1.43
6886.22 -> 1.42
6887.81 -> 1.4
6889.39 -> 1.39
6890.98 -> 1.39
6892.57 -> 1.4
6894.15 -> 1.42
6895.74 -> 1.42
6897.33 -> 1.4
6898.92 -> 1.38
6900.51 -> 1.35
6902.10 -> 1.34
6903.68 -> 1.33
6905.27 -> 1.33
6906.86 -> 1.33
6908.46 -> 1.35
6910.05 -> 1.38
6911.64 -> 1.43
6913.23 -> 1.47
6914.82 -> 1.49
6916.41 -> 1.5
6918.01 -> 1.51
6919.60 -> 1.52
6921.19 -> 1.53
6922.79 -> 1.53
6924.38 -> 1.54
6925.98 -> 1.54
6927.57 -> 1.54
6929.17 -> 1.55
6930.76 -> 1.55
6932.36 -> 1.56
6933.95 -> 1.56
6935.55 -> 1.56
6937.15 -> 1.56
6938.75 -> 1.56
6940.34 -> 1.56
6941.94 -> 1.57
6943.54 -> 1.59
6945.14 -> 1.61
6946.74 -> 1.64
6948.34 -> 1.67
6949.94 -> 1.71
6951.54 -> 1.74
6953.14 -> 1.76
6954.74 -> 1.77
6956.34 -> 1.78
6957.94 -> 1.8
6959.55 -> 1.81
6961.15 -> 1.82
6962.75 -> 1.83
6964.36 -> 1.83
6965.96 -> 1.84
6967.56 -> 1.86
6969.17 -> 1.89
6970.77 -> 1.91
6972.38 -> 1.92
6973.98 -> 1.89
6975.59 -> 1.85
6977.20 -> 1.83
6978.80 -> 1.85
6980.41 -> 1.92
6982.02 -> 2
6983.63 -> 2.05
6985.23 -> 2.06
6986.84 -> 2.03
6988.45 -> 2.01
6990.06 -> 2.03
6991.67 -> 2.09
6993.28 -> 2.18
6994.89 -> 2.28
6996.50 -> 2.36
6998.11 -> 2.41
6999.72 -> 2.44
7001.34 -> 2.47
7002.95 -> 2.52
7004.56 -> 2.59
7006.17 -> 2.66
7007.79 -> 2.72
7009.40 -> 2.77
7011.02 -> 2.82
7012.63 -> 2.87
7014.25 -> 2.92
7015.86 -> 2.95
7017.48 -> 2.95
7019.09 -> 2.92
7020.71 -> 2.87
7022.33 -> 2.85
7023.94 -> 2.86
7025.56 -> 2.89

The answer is 0.30 mag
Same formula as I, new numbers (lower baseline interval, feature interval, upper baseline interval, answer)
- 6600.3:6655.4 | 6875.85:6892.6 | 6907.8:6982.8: 0.14 mag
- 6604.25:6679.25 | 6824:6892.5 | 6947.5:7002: 0.29 mag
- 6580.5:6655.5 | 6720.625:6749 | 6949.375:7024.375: 0.30 mag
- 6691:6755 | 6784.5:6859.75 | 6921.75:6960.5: 0.15 mag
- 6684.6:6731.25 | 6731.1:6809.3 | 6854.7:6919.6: 0.07 mag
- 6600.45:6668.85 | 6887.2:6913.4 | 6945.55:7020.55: 0.35 mag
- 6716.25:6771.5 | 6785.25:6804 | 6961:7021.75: 0.23 mag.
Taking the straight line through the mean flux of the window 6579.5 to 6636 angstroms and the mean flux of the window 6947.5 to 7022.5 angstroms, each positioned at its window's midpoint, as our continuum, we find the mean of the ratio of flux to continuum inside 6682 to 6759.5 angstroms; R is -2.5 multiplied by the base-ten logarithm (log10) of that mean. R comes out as 0.24 mag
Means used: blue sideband 1.08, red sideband 2.19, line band 1.13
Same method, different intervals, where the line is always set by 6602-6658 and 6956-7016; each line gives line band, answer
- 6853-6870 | 0.39 mag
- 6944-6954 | 0.22 mag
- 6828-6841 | 0.36 mag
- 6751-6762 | 0.30 mag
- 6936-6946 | 0.28 mag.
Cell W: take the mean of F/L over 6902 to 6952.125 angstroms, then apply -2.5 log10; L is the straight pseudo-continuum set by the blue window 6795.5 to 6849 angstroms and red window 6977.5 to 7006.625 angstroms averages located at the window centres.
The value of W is 0.19 mag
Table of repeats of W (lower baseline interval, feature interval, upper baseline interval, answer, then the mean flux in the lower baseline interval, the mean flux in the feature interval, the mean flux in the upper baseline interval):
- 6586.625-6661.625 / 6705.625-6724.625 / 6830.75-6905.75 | 0.03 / 1.09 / 1.13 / 1.3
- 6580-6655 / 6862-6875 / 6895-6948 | 0.16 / 1.09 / 1.22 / 1.49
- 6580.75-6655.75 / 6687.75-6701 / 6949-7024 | 0.13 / 1.09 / 1.17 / 2.21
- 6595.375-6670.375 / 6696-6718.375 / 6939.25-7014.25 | 0.13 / 1.1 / 1.15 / 2.04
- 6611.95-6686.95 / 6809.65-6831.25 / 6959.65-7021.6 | 0.41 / 1.12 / 1.16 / 2.27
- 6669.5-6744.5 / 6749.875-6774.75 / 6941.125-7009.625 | 0.14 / 1.13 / 1.16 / 2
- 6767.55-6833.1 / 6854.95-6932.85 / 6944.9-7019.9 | 0.20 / 1.13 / 1.37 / 2.15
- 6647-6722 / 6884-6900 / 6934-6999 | 0.19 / 1.14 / 1.4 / 1.86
